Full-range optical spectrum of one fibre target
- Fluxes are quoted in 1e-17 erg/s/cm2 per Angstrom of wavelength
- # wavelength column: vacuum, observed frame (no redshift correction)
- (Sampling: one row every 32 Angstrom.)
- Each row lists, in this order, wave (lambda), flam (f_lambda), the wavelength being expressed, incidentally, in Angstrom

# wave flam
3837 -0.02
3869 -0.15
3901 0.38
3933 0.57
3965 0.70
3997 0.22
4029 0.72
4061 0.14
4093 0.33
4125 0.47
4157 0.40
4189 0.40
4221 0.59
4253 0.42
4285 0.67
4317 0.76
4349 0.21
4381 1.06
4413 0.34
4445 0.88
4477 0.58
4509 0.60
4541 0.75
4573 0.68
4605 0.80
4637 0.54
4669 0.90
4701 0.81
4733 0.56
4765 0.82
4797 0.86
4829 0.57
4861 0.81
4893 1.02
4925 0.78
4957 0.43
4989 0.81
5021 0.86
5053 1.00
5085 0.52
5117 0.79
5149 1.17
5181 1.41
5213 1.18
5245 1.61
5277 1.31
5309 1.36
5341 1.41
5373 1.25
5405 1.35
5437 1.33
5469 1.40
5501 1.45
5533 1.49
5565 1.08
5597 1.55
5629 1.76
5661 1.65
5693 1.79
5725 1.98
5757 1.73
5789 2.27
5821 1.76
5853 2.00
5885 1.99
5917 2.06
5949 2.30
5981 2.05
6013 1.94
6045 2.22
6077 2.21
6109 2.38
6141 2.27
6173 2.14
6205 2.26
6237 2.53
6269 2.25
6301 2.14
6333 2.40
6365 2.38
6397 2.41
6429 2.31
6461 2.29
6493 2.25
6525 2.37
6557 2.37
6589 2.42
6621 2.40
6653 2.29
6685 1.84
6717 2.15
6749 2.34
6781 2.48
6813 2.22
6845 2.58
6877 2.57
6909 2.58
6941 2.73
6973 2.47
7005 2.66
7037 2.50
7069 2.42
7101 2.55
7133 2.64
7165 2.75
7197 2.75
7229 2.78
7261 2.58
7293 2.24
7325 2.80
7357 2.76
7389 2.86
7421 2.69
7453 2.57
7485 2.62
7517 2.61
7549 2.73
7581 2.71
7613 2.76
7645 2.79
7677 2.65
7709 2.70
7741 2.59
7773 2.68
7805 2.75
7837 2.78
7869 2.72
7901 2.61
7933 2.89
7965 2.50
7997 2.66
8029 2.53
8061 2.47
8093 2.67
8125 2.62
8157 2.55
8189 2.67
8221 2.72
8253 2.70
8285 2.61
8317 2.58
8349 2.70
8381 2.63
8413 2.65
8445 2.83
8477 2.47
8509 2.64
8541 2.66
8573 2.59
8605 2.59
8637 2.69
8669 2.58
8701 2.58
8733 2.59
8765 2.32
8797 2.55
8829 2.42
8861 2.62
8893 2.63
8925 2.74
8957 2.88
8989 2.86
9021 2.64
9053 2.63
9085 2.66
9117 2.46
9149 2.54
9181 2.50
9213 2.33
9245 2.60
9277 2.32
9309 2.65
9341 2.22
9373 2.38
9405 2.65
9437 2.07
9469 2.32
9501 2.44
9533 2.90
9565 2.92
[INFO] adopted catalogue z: 0.29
